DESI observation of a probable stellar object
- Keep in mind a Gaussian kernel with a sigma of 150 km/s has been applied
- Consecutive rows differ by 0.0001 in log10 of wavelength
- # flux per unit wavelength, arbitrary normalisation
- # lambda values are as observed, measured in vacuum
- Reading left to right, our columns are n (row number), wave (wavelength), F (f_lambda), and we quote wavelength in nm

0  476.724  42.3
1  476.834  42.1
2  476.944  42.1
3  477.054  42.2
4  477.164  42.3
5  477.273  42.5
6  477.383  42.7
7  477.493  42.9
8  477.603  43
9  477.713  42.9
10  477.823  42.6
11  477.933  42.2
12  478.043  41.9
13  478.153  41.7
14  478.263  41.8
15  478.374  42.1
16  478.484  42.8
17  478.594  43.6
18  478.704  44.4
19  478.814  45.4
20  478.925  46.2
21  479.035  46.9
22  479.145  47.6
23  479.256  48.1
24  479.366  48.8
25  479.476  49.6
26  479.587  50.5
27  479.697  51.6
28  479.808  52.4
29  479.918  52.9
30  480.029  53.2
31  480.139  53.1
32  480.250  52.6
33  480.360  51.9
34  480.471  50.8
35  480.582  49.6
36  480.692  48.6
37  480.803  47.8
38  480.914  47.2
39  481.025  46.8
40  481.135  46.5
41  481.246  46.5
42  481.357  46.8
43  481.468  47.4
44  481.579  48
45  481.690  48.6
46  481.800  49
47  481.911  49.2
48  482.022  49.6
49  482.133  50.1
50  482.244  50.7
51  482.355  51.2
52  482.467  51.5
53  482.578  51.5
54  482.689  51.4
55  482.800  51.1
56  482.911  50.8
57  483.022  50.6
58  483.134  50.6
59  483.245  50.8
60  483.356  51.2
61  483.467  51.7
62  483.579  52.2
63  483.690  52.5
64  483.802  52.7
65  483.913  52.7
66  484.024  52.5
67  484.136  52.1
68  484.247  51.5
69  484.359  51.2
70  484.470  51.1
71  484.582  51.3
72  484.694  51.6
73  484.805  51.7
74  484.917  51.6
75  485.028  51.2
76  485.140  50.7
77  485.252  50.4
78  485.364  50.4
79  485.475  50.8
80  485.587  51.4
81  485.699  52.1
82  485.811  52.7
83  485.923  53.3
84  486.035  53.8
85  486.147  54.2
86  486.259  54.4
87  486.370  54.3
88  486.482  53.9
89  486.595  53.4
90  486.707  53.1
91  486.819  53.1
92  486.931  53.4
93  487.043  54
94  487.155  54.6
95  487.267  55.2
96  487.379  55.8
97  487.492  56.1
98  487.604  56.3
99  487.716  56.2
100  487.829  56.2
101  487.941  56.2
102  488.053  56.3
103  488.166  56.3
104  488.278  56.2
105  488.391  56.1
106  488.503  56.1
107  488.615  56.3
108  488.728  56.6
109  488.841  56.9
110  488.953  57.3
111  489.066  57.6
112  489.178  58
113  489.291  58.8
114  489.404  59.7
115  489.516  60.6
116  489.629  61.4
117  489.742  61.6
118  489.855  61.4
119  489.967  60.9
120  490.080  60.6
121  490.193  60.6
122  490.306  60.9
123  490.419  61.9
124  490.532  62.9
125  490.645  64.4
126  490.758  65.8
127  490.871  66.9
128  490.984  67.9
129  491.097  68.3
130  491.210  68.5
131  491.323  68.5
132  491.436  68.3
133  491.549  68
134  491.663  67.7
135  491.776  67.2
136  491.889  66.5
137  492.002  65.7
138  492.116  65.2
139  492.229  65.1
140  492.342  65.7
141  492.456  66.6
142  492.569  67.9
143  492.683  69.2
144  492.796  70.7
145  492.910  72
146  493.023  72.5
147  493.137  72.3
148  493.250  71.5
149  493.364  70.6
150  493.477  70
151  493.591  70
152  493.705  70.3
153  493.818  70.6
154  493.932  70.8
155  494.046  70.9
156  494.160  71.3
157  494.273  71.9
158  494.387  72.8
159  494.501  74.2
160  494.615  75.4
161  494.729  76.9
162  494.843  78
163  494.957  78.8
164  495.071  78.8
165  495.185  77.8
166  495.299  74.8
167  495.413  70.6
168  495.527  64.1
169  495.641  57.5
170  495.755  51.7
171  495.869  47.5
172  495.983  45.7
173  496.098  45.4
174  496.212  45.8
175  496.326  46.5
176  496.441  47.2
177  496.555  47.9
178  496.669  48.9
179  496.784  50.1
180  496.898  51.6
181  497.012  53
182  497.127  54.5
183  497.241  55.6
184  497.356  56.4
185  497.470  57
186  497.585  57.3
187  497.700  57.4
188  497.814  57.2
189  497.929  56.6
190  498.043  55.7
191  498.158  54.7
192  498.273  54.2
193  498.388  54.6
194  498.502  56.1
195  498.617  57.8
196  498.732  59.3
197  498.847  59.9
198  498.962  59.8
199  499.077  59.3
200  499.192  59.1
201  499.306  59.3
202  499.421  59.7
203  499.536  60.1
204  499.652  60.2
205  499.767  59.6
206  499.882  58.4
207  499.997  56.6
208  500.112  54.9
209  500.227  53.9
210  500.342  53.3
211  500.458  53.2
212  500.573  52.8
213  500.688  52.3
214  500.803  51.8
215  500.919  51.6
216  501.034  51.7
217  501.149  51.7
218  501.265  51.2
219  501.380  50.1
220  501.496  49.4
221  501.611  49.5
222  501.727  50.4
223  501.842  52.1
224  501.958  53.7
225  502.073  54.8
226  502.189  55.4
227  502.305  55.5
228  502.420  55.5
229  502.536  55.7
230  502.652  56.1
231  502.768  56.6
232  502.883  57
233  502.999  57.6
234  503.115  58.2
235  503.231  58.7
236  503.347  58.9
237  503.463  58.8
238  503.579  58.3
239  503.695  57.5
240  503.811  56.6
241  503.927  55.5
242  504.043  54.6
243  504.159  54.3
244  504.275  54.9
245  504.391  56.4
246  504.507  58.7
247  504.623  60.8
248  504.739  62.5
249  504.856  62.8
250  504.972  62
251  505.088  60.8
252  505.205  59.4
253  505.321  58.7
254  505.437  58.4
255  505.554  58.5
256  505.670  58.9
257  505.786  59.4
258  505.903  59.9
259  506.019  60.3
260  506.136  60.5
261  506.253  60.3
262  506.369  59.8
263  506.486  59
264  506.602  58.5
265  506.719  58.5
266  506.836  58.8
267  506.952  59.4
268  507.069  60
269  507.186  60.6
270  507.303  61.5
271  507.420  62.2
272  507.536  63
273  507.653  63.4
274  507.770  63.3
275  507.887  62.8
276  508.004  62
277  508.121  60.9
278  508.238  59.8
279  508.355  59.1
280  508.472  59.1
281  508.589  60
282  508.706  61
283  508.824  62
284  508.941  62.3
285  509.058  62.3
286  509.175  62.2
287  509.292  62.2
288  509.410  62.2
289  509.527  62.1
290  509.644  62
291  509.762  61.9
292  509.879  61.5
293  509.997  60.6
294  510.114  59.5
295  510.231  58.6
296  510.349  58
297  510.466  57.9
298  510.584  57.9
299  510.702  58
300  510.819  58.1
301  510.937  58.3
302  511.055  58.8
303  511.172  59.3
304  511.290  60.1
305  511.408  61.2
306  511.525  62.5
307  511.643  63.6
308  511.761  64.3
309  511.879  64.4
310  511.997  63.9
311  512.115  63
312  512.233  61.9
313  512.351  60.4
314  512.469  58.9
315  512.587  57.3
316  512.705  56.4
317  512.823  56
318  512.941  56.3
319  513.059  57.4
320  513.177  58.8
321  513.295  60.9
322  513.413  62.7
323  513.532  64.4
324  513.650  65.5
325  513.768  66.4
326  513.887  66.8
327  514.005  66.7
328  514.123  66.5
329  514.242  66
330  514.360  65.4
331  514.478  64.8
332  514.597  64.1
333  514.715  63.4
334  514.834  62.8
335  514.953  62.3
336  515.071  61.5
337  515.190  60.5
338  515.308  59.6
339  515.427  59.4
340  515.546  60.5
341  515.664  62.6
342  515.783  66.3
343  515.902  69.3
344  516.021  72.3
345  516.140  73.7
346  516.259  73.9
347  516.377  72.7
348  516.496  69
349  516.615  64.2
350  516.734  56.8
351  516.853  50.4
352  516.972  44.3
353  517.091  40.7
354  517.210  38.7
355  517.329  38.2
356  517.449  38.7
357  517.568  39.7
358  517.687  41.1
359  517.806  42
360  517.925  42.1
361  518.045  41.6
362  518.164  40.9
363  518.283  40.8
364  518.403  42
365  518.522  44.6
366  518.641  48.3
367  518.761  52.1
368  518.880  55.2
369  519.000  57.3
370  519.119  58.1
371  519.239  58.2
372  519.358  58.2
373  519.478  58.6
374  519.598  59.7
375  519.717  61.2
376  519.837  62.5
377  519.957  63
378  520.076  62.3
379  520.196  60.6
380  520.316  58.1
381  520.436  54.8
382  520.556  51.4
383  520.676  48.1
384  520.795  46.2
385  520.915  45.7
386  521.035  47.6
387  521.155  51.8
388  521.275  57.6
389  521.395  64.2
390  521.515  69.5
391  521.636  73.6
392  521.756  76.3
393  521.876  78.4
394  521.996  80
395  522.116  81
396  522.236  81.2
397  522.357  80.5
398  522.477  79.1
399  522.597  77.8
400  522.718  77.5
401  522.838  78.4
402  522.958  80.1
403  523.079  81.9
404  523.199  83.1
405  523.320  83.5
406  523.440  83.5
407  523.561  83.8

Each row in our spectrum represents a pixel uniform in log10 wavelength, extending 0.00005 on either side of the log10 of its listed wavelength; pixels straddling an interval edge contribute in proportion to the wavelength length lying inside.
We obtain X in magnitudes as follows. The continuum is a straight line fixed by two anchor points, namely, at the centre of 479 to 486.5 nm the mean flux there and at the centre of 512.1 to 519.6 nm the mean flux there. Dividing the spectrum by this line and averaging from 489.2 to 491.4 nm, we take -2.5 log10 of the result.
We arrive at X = -0.21 mag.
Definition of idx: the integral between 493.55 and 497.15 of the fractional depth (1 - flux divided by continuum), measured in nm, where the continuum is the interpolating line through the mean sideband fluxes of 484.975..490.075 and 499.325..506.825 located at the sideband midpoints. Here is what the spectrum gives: -0.44 nm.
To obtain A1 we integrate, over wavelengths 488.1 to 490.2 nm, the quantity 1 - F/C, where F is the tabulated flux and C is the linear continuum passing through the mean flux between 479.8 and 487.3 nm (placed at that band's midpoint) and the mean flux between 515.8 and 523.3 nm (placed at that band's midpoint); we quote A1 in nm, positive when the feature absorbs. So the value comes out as -0.24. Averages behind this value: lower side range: 51.3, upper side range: 59.8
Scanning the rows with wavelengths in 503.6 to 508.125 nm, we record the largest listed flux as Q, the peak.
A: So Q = 63.4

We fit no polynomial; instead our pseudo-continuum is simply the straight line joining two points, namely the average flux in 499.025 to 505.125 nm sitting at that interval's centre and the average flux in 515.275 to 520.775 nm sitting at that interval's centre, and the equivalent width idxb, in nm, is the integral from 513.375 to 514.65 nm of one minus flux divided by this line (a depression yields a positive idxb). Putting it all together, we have -0.24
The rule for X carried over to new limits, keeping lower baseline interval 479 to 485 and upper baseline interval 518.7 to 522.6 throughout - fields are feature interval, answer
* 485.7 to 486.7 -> -0.04 mag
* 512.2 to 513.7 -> 0.01 mag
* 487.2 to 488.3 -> -0.08 mag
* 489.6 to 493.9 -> -0.24 mag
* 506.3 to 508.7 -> -0.04 mag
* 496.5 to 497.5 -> 0.05 mag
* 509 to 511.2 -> -0.02 mag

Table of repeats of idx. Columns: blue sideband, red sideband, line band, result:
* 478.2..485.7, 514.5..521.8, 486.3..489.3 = -0.290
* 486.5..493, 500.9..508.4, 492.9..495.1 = -0.465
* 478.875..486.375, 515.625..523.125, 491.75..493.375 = -0.476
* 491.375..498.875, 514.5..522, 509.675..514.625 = -0.250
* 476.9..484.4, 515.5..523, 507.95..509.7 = -0.161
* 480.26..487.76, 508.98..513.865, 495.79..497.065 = 0.171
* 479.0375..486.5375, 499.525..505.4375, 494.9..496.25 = -0.191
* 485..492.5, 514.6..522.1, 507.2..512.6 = -0.335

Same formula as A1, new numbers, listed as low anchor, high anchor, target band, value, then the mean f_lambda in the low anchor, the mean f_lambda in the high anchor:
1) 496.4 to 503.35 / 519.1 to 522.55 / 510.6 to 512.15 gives -0.04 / 55.1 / 63.1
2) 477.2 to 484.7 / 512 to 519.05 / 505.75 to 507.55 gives -0.16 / 48.6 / 57.3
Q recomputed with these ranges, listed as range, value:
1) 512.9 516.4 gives 73.9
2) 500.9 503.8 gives 58.9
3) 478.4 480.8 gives 53.2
